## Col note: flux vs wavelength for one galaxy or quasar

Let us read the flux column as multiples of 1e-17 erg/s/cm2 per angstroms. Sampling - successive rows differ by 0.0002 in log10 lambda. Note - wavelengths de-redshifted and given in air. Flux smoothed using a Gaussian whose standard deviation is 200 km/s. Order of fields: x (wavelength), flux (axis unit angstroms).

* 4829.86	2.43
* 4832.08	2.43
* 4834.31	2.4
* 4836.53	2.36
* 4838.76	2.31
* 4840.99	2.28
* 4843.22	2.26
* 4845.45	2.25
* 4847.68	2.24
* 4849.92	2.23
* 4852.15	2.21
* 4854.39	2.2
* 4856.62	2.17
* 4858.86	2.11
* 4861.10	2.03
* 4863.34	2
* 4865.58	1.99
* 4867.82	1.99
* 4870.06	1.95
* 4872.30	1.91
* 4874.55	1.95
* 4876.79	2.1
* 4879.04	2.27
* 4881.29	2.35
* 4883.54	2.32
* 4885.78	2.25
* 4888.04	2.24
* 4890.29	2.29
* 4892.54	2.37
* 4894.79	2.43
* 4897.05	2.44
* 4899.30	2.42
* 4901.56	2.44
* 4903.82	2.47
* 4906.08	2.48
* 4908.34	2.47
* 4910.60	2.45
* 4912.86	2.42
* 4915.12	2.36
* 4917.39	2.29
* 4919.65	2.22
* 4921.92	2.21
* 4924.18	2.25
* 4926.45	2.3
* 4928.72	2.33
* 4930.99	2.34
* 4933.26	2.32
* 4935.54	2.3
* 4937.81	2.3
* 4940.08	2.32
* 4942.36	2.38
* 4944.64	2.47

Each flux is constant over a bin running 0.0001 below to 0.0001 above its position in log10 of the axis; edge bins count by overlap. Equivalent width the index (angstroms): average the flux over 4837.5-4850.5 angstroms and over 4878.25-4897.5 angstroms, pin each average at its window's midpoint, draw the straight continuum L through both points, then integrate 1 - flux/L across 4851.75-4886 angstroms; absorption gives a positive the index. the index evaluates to 2.9 angstroms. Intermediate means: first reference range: 2.26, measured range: 2.11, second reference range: 2.33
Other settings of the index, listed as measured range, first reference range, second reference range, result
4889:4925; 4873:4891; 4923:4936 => -1.8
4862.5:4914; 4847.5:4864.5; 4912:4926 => -1.0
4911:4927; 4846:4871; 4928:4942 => -0.2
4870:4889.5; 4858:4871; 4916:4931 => -0.8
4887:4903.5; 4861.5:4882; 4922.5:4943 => -1.8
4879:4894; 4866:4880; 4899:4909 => -0.6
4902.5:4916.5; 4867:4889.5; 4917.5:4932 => -1.3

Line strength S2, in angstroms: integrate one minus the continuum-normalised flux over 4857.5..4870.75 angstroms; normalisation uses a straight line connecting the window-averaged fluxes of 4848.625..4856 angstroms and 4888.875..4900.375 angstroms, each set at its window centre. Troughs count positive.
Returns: 1.4 angstroms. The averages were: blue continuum 2.21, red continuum 2.39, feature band 2.02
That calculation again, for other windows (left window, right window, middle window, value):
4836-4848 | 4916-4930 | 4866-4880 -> 1.6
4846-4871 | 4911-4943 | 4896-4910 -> -1.3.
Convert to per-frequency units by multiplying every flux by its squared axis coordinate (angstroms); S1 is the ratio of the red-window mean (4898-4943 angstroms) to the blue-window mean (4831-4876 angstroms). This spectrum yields 1.1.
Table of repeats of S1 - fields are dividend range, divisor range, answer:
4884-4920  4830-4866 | 1.09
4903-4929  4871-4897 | 1.07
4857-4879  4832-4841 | 0.87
